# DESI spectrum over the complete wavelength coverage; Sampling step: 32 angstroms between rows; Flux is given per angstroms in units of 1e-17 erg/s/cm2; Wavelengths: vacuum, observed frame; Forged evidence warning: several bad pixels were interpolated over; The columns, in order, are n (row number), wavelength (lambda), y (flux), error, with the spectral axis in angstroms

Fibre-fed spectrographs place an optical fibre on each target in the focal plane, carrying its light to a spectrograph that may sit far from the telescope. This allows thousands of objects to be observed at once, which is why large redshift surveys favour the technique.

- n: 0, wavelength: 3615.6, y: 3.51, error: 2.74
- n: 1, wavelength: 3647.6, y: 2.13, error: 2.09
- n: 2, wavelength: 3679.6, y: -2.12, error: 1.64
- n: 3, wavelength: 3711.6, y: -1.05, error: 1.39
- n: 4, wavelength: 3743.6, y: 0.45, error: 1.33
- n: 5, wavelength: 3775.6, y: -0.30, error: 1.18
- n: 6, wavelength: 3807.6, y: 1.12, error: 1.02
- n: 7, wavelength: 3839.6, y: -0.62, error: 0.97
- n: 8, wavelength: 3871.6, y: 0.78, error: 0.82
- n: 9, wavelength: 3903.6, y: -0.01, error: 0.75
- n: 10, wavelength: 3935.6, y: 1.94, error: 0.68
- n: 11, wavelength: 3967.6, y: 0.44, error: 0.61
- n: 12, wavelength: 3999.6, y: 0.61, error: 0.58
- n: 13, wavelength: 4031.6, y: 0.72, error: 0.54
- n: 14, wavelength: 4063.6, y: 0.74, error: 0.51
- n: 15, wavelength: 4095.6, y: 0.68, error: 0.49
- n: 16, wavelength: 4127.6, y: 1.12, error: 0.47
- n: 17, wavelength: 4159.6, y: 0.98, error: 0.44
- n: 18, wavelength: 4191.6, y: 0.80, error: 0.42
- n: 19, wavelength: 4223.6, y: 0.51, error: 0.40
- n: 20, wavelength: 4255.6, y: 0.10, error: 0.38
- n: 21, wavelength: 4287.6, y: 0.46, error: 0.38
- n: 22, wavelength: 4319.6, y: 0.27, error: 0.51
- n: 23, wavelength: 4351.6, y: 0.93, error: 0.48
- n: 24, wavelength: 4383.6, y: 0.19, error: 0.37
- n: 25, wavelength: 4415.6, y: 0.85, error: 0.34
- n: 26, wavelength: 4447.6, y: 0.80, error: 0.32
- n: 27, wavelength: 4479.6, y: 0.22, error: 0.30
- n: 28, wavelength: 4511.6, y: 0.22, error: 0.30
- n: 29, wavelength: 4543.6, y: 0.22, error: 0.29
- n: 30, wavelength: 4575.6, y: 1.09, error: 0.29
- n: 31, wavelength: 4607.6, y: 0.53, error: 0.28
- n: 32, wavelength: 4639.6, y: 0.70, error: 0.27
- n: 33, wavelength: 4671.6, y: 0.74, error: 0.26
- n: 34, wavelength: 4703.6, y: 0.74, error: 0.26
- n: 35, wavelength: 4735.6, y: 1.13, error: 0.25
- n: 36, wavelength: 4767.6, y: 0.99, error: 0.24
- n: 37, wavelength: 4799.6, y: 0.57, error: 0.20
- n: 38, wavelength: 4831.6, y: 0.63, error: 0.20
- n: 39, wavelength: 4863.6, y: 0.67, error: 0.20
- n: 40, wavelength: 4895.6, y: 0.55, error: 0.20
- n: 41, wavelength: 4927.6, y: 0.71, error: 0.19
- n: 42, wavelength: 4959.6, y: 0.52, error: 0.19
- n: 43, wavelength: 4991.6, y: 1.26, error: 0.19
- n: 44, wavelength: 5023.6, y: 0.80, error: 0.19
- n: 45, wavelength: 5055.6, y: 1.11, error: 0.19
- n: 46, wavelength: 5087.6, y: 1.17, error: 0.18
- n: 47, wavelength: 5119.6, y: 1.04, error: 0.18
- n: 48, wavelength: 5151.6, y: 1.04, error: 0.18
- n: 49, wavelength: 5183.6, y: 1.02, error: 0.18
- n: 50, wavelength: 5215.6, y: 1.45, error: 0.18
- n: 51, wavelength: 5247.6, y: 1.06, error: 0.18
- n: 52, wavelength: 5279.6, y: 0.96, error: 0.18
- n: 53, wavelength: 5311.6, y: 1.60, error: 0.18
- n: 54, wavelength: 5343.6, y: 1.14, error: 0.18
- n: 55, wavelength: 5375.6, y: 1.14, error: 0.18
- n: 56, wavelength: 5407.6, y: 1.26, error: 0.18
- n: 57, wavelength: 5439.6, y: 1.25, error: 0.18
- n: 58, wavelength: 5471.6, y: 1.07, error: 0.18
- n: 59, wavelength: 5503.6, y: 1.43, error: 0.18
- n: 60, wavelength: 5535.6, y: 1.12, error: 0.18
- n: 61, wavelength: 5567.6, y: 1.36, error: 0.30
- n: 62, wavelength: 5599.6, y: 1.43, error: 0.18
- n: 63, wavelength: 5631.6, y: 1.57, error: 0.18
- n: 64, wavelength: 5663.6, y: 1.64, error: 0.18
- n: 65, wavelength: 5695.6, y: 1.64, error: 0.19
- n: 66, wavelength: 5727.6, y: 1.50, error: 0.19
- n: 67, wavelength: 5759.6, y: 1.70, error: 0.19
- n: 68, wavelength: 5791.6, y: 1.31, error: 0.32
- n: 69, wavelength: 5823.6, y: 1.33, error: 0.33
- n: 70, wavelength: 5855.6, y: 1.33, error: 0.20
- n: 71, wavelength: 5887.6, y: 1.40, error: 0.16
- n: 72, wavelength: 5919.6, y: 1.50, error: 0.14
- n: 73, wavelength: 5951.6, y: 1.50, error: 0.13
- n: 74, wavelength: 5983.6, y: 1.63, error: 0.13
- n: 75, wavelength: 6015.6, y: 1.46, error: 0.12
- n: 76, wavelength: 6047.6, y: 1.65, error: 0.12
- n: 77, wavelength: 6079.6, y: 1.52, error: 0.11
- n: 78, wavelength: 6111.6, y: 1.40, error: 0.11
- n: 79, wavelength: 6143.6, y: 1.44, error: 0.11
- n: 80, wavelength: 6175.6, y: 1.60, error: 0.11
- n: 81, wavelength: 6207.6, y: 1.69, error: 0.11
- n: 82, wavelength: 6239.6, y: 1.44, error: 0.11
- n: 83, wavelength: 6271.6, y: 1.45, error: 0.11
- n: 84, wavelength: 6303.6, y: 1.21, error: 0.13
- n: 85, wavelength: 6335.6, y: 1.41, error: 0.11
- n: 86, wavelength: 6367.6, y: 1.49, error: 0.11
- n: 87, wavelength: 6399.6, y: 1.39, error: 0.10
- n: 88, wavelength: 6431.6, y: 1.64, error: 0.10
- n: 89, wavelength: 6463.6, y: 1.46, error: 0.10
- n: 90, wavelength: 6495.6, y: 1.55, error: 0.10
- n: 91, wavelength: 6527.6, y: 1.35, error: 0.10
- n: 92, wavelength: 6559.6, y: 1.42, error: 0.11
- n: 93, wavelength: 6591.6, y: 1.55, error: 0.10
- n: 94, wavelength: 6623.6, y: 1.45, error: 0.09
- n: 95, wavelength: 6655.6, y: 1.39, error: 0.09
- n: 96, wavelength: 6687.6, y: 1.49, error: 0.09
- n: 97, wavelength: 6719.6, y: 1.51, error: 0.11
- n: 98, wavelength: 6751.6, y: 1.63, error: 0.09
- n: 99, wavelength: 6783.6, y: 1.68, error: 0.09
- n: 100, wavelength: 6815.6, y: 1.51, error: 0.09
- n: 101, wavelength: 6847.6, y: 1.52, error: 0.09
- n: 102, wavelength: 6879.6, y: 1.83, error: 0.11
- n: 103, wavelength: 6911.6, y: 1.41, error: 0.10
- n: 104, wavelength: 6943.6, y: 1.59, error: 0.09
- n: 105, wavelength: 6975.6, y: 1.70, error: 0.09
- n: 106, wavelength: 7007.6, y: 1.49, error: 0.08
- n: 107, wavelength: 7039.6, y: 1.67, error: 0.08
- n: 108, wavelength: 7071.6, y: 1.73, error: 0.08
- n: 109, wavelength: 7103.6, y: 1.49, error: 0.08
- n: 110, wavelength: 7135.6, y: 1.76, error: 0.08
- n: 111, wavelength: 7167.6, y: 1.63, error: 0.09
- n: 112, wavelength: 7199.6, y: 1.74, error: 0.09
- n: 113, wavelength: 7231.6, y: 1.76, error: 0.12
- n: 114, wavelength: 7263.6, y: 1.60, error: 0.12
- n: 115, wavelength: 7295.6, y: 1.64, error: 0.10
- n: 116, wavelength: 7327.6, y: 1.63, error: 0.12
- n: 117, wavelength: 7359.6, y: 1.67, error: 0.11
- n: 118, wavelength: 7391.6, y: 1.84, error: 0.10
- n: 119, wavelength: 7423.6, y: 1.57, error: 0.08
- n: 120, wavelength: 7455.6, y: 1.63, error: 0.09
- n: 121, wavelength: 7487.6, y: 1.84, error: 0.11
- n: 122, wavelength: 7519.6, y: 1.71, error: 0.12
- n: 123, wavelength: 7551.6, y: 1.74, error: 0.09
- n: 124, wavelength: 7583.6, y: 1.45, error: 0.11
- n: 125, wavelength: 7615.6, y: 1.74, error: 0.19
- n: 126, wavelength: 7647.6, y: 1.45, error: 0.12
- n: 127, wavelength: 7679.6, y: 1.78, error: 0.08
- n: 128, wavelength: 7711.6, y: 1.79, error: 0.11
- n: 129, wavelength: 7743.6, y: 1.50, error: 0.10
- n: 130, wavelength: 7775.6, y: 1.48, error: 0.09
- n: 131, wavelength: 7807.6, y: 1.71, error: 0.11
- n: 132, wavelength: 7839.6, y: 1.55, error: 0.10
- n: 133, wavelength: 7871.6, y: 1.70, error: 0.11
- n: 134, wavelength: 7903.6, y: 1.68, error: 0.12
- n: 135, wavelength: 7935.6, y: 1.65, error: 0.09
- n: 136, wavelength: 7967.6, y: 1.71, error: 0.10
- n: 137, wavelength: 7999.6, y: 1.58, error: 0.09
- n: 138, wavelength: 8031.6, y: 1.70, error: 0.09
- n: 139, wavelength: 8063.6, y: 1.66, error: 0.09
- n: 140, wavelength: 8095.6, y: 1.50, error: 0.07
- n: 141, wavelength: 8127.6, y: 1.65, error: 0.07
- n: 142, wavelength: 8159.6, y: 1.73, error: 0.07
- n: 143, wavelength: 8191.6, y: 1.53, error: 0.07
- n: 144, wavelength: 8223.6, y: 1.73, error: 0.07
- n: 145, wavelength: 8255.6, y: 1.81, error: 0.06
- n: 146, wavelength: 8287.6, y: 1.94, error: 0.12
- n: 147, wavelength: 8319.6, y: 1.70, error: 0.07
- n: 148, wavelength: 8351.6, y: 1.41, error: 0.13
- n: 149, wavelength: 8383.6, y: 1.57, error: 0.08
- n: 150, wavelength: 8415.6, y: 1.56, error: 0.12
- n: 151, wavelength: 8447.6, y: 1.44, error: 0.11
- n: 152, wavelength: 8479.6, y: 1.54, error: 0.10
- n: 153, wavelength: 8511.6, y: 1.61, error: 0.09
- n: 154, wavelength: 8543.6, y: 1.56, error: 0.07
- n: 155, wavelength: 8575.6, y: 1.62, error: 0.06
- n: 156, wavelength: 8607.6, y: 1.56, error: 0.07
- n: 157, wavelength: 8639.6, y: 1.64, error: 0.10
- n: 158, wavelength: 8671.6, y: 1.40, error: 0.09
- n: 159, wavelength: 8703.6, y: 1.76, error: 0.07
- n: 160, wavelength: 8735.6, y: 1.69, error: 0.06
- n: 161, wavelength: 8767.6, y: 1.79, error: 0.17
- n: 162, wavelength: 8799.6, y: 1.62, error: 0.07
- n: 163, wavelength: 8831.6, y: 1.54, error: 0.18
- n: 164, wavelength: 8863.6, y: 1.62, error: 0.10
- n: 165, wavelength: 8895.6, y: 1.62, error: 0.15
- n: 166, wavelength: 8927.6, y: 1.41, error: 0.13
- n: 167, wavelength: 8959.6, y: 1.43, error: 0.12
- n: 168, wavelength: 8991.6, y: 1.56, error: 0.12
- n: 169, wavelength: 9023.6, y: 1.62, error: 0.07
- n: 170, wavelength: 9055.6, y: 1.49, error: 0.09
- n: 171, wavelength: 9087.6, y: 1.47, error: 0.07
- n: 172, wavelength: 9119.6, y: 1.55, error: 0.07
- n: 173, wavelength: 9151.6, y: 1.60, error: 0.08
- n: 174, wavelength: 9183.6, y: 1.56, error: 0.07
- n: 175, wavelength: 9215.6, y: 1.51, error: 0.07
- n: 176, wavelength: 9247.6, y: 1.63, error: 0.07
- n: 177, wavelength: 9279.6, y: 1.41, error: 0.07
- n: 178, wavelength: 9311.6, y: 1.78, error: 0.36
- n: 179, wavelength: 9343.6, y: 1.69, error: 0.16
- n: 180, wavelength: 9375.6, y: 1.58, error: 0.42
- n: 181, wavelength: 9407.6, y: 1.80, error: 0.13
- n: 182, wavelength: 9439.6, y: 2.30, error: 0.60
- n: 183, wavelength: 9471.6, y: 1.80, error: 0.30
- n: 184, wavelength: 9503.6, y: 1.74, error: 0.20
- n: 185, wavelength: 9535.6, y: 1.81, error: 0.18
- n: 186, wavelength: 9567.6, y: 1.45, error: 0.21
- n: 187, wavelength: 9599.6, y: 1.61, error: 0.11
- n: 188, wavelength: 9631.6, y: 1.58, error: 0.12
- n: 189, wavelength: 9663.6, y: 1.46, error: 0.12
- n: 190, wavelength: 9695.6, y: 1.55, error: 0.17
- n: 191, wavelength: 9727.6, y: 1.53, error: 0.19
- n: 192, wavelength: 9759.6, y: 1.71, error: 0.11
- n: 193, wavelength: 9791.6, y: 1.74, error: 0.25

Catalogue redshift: 0.26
